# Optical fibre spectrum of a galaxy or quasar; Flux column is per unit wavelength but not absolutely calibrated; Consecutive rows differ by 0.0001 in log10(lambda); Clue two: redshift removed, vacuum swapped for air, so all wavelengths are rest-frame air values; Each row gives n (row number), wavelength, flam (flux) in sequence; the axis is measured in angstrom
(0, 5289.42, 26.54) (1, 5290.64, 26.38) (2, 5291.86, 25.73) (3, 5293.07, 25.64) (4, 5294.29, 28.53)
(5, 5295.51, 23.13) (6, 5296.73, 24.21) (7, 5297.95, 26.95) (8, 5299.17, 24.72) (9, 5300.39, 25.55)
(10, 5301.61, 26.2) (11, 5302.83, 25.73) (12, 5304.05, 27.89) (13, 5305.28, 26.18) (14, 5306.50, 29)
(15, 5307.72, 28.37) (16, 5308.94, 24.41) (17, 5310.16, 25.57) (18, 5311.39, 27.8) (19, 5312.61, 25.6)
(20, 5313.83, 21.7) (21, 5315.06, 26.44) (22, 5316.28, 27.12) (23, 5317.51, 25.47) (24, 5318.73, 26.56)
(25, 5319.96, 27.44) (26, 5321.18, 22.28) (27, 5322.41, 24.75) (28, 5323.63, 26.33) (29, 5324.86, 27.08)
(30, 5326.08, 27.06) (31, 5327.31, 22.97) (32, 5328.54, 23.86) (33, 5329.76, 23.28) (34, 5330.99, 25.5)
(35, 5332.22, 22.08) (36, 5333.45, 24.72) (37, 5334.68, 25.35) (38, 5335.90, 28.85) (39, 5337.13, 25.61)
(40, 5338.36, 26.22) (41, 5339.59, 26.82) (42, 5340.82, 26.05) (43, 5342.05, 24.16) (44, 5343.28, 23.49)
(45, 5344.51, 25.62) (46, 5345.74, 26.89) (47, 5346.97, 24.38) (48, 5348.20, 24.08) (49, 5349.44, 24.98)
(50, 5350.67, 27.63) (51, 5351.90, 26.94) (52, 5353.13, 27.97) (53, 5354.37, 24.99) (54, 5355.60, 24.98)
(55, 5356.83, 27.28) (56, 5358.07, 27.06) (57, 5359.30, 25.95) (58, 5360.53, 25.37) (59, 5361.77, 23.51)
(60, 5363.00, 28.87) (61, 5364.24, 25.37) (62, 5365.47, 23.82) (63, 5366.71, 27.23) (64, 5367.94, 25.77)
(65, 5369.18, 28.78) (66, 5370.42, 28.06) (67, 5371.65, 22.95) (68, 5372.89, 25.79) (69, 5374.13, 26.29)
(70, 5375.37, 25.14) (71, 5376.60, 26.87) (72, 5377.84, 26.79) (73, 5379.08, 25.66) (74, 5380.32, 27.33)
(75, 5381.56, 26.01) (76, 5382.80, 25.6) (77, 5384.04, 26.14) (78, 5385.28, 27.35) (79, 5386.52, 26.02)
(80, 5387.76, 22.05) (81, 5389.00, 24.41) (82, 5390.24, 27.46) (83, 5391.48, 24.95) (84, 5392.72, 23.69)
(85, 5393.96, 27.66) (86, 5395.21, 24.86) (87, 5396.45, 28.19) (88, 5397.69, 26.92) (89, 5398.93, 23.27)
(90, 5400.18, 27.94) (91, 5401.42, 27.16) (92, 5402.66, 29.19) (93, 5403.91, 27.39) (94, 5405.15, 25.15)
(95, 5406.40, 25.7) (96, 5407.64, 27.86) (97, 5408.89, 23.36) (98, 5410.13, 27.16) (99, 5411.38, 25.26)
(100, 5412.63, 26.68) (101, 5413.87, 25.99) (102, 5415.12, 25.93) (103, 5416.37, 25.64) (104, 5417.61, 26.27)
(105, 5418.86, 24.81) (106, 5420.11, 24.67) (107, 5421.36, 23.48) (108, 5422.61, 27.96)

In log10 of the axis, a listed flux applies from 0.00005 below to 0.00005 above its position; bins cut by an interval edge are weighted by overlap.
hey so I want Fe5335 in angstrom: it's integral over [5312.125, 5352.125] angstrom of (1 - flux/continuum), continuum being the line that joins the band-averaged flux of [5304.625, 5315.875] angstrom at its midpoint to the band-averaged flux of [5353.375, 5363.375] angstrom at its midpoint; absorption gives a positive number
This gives 1.1 angstrom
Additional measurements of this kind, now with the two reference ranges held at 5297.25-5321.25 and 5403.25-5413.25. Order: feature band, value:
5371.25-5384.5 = 0.1 angstrom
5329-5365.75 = 0.7 angstrom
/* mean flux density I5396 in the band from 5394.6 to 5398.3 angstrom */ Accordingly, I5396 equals 26.7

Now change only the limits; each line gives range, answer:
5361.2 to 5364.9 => 26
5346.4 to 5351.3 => 25.3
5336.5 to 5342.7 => 25.8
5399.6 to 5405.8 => 27.4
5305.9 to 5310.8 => 26.8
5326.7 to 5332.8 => 23.5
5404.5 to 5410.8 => 25.9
